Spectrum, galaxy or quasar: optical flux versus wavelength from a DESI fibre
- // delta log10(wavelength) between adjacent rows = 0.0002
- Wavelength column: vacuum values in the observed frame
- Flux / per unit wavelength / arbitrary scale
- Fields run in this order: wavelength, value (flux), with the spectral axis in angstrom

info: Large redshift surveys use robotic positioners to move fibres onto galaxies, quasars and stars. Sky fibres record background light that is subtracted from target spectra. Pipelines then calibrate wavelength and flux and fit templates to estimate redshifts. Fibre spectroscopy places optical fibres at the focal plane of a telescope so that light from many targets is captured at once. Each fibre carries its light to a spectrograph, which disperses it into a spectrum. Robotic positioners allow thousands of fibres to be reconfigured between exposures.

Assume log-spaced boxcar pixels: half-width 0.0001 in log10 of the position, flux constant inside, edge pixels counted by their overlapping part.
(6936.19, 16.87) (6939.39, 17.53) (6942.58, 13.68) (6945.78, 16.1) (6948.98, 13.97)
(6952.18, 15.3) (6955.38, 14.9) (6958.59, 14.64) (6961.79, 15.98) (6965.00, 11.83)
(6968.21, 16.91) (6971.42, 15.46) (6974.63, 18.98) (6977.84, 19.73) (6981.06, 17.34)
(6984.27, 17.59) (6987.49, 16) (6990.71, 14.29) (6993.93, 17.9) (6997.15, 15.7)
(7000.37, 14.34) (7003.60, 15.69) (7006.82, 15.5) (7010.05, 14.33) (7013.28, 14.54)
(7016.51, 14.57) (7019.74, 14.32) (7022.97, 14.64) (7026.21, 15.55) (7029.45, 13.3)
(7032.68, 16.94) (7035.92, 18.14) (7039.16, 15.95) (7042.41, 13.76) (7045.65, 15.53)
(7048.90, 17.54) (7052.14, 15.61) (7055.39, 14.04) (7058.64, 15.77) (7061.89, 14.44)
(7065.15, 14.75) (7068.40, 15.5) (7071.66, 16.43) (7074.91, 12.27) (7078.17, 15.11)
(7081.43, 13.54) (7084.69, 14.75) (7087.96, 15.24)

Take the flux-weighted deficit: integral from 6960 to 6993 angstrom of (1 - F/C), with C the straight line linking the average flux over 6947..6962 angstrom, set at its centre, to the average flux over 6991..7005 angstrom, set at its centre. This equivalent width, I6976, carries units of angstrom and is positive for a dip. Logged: -2.4 angstrom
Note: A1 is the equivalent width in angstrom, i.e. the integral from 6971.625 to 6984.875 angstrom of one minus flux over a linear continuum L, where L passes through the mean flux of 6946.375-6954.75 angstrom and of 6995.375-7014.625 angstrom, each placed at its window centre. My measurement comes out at -2.8 angstrom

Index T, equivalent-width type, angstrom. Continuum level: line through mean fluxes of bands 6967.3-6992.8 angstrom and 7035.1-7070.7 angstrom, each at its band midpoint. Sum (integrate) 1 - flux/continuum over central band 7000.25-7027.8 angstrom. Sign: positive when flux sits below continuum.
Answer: 2.5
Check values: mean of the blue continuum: 17.1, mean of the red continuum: 15.5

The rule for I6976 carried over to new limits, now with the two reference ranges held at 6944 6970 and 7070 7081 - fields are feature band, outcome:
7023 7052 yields -2.2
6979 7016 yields -2.4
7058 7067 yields -0.2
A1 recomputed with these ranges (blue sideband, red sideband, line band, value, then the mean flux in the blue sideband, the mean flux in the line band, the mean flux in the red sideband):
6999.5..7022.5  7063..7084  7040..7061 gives -1.0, 14.8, 15.4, 14.6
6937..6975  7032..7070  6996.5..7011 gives 0.4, 15.4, 15.1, 15.6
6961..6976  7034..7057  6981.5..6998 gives -0.6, 15.8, 16.4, 15.8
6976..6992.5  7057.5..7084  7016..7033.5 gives 1.2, 17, 14.8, 14.7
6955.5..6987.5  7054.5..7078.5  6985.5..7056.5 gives 0.7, 16.4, 15.4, 14.8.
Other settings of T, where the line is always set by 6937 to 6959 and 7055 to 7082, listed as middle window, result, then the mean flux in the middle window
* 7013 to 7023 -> 0.30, 14.5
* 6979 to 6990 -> -1.30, 16.9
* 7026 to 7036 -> -0.56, 15.7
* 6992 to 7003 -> -0.64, 15.9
